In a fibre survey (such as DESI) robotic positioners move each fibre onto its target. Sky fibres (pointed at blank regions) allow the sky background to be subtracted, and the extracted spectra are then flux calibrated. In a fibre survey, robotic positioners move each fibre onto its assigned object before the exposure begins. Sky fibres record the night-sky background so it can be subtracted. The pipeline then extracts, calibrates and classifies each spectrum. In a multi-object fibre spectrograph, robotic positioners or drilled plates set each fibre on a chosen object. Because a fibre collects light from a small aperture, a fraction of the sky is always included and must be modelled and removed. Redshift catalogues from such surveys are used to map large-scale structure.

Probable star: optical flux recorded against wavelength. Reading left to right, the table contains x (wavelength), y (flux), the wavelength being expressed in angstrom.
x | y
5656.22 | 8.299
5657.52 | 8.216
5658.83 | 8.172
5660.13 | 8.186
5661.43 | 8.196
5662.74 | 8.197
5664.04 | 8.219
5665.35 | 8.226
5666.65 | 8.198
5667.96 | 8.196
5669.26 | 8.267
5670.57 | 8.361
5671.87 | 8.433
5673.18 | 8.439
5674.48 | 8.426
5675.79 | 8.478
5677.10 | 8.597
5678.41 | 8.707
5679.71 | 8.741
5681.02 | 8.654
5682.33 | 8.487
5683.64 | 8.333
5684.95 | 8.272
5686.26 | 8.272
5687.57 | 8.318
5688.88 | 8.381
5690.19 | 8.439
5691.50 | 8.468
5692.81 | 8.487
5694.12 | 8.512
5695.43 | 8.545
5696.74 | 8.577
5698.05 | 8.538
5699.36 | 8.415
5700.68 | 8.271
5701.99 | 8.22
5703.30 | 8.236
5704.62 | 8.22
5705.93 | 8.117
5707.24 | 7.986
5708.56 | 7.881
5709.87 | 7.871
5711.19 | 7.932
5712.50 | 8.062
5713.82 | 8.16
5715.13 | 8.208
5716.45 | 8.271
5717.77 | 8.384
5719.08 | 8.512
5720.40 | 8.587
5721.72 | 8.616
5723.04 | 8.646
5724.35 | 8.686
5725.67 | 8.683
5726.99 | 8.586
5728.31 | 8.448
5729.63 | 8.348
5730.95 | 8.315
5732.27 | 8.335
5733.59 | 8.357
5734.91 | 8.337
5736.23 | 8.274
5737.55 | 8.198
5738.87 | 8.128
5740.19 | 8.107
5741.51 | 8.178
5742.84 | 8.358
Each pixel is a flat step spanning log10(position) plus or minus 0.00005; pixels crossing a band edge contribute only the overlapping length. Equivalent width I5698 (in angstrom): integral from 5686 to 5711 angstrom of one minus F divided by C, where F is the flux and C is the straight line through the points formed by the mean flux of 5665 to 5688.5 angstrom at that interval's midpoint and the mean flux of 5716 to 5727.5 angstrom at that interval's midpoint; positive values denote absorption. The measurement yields 0.5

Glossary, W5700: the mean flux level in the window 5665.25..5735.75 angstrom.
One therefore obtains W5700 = 8.37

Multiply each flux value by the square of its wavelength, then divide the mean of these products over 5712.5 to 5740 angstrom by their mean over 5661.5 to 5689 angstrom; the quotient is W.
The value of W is 1.02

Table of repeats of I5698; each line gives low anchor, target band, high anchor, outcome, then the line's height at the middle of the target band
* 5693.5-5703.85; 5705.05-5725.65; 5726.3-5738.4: 0.3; 8.39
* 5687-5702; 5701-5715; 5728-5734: 0.6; 8.41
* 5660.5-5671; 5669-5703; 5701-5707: -1.0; 8.21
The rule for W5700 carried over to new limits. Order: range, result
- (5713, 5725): 8.45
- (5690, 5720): 8.28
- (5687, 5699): 8.48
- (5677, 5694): 8.47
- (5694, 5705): 8.39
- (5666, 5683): 8.46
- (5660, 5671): 8.22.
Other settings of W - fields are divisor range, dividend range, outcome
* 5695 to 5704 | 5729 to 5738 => 1.00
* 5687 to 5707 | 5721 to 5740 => 1.02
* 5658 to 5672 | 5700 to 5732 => 1.03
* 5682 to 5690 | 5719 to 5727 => 1.05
